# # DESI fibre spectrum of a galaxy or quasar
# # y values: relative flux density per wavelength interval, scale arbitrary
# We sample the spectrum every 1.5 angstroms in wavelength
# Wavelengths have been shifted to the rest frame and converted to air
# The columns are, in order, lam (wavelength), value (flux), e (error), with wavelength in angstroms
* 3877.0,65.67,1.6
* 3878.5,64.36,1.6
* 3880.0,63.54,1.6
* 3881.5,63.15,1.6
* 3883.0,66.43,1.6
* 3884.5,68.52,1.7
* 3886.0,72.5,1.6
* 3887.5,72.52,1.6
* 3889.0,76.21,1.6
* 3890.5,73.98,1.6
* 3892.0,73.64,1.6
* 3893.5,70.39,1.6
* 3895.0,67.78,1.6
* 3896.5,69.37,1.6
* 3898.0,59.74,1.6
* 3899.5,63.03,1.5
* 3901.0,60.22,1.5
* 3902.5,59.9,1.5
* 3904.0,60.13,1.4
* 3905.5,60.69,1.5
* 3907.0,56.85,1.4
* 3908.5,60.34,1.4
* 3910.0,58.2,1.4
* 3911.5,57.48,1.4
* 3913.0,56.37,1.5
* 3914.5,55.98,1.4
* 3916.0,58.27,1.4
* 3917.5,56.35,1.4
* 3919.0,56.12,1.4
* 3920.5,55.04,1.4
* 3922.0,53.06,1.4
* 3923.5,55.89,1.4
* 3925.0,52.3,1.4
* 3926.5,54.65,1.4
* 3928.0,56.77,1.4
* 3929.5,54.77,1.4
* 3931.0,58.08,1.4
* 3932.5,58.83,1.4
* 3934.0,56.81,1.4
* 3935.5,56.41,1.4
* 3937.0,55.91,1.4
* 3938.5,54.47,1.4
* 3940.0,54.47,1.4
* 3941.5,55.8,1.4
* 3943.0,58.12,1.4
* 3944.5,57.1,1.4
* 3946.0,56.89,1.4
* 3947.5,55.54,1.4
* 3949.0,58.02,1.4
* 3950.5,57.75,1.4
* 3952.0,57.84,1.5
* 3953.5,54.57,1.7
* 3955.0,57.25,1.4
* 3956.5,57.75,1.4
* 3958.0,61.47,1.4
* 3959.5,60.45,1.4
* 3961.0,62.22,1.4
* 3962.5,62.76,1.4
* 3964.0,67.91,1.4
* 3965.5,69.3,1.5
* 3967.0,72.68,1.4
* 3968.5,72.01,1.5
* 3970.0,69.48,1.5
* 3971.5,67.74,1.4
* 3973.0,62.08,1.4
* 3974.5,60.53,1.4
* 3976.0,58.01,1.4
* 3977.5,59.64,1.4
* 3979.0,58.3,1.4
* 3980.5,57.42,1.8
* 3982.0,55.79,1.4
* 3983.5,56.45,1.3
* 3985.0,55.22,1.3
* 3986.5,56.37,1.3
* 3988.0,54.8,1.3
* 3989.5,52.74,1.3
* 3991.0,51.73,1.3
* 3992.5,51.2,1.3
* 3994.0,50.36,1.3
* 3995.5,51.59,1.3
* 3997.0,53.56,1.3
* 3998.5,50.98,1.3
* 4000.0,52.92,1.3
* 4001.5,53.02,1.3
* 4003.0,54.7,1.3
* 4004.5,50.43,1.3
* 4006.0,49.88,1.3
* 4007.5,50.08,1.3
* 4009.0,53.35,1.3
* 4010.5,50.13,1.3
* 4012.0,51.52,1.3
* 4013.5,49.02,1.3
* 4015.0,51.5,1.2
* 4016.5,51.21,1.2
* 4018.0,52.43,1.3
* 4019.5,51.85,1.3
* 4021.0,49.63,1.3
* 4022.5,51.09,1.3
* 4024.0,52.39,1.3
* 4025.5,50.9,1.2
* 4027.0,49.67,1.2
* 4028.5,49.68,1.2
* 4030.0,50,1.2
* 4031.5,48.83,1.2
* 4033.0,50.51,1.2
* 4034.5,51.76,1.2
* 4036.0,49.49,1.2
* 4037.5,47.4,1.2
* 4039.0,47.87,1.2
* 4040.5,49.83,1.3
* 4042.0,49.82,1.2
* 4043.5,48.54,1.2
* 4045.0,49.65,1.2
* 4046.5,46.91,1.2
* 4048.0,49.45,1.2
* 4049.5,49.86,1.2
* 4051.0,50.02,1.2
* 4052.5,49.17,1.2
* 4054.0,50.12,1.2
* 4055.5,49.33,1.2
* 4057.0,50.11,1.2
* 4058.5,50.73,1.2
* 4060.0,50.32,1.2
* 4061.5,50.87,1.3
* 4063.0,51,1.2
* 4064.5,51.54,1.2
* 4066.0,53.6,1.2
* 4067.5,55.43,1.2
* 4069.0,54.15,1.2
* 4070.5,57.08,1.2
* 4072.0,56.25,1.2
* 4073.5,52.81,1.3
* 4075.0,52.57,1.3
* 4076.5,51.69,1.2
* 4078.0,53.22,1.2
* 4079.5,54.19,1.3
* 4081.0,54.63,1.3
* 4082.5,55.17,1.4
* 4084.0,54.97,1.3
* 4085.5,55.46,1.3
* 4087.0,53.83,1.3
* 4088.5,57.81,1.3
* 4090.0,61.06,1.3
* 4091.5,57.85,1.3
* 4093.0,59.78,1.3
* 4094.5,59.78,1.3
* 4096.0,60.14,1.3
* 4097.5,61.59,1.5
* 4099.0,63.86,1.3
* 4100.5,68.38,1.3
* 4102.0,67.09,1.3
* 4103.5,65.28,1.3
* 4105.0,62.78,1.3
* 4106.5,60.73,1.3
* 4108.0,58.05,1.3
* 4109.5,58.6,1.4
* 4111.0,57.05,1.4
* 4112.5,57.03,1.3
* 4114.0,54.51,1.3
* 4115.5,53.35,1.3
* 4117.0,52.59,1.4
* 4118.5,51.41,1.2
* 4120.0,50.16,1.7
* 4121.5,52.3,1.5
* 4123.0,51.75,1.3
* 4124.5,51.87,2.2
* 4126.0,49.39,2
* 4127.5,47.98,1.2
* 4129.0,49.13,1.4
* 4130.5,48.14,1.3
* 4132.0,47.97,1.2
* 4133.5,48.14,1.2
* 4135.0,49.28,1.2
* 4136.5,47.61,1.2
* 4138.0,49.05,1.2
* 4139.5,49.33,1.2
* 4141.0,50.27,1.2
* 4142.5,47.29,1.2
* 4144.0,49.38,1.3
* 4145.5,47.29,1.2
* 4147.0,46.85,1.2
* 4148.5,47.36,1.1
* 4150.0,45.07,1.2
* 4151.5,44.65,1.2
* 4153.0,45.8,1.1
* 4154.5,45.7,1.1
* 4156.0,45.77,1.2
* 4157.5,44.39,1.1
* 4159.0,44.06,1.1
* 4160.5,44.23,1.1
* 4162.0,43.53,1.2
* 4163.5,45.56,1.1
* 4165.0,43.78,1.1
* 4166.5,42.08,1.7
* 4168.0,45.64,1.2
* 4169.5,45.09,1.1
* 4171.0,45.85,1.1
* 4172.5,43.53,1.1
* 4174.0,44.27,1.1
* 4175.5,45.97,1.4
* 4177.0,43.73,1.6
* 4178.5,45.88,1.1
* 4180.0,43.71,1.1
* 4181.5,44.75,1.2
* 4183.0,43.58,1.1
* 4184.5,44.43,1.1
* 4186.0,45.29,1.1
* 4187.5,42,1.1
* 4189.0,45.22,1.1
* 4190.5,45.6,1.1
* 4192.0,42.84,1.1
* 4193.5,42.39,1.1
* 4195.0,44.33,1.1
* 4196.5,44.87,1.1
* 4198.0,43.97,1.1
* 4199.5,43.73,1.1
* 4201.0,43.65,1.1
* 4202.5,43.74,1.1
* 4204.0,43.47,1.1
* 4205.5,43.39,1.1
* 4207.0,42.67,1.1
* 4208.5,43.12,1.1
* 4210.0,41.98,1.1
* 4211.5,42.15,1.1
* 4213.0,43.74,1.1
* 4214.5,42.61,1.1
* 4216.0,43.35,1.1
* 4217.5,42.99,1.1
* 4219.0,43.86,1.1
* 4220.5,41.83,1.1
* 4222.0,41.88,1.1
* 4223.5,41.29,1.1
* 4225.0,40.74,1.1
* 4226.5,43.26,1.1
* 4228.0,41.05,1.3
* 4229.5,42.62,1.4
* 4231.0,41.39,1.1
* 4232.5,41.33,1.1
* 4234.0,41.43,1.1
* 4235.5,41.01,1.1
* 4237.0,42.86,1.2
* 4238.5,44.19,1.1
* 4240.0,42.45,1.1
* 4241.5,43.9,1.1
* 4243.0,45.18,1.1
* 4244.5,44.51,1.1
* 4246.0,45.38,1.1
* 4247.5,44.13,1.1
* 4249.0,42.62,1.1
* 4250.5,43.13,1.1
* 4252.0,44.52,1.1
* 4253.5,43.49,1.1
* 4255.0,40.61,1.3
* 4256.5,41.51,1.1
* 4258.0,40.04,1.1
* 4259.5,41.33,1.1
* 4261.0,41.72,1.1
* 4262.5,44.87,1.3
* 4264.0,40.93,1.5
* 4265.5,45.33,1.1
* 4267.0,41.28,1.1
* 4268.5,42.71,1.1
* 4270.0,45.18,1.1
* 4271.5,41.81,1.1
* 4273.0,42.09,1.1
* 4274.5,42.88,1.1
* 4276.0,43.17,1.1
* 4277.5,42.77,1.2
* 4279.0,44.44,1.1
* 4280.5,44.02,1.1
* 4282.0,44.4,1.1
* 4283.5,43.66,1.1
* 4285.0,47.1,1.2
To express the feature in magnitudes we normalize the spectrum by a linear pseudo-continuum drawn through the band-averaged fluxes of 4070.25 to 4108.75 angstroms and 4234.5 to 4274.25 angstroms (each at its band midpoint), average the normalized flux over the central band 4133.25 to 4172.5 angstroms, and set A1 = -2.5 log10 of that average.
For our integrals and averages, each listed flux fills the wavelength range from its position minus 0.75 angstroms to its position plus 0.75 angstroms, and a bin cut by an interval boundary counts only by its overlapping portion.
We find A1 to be 0.14 mag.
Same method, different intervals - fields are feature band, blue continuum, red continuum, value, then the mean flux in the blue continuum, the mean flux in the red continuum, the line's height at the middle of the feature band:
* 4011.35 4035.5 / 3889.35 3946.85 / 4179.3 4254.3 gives 0.06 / 59.1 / 43.2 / 53.5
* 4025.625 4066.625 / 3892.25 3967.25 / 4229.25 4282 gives 0.07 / 59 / 42.9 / 53.2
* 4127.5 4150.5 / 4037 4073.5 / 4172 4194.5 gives -0.04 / 50.9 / 44.2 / 46.5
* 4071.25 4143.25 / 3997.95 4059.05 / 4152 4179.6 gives -0.16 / 50.4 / 44.7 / 47.1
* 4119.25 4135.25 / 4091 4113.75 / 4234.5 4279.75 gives 0.17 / 61.1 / 43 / 58.2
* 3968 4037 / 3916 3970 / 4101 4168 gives 0.04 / 58.6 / 50.3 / 56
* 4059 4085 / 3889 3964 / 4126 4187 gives -0.05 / 59.2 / 46.1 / 50.9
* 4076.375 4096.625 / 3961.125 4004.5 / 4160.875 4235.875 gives -0.11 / 58.5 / 43.4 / 51.2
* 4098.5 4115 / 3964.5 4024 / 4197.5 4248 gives -0.23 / 55.7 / 42.9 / 49.4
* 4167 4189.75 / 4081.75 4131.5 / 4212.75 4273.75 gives 0.11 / 56.6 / 42.7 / 49.3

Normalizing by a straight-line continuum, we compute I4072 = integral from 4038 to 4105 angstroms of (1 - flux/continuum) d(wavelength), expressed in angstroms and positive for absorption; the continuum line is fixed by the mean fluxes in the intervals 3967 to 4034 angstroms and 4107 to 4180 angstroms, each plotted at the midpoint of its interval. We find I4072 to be -4.2 angstroms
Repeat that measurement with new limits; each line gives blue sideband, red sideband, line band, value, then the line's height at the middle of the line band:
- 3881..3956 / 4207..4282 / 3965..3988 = -1.9 angstroms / 56.9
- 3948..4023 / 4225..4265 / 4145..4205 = 2.4 angstroms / 46.4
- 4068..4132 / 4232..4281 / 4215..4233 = 1.4 angstroms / 45.6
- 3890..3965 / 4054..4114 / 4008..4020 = 1.3 angstroms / 57.6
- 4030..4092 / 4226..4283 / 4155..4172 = 0.9 angstroms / 47.2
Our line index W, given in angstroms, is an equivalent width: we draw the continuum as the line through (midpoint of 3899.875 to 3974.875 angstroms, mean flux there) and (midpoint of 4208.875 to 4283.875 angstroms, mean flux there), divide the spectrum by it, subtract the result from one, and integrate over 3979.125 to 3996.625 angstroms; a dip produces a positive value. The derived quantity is 0.70 angstroms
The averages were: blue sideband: 59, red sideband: 42.8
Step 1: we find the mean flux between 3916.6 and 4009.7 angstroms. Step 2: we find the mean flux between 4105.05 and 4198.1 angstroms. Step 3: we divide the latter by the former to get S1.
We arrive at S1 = 0.8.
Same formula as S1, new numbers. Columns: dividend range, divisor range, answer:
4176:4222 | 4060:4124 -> 0.77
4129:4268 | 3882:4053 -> 0.78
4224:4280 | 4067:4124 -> 0.75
